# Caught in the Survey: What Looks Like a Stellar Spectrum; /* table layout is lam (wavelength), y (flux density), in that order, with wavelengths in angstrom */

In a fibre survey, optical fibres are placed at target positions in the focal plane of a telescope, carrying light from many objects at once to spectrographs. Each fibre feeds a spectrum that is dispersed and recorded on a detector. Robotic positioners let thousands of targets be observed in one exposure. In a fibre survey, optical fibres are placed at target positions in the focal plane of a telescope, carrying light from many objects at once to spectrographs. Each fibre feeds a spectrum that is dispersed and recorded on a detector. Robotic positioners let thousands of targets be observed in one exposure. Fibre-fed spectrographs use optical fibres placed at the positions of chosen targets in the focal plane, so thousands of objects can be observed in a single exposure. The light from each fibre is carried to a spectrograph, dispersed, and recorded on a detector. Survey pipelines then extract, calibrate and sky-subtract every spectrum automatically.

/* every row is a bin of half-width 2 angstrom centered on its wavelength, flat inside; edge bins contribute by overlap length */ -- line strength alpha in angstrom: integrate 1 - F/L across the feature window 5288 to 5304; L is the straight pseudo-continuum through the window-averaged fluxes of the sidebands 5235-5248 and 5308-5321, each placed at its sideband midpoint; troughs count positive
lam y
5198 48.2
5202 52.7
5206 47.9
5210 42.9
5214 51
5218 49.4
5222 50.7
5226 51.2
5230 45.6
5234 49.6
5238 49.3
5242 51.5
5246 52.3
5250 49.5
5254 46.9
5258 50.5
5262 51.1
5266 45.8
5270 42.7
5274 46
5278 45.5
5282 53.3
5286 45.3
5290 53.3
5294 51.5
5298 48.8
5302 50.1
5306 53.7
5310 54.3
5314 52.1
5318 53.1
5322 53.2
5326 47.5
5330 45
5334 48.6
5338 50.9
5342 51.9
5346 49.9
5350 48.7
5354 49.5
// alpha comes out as 0.5 angstrom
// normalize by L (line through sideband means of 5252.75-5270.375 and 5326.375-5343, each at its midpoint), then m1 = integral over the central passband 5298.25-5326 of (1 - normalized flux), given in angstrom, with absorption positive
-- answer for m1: -2.08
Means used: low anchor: 47.9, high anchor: 48.8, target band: 52.1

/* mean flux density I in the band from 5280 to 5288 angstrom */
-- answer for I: 49.3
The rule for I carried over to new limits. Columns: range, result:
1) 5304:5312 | 54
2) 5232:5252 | 50.4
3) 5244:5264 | 50.1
